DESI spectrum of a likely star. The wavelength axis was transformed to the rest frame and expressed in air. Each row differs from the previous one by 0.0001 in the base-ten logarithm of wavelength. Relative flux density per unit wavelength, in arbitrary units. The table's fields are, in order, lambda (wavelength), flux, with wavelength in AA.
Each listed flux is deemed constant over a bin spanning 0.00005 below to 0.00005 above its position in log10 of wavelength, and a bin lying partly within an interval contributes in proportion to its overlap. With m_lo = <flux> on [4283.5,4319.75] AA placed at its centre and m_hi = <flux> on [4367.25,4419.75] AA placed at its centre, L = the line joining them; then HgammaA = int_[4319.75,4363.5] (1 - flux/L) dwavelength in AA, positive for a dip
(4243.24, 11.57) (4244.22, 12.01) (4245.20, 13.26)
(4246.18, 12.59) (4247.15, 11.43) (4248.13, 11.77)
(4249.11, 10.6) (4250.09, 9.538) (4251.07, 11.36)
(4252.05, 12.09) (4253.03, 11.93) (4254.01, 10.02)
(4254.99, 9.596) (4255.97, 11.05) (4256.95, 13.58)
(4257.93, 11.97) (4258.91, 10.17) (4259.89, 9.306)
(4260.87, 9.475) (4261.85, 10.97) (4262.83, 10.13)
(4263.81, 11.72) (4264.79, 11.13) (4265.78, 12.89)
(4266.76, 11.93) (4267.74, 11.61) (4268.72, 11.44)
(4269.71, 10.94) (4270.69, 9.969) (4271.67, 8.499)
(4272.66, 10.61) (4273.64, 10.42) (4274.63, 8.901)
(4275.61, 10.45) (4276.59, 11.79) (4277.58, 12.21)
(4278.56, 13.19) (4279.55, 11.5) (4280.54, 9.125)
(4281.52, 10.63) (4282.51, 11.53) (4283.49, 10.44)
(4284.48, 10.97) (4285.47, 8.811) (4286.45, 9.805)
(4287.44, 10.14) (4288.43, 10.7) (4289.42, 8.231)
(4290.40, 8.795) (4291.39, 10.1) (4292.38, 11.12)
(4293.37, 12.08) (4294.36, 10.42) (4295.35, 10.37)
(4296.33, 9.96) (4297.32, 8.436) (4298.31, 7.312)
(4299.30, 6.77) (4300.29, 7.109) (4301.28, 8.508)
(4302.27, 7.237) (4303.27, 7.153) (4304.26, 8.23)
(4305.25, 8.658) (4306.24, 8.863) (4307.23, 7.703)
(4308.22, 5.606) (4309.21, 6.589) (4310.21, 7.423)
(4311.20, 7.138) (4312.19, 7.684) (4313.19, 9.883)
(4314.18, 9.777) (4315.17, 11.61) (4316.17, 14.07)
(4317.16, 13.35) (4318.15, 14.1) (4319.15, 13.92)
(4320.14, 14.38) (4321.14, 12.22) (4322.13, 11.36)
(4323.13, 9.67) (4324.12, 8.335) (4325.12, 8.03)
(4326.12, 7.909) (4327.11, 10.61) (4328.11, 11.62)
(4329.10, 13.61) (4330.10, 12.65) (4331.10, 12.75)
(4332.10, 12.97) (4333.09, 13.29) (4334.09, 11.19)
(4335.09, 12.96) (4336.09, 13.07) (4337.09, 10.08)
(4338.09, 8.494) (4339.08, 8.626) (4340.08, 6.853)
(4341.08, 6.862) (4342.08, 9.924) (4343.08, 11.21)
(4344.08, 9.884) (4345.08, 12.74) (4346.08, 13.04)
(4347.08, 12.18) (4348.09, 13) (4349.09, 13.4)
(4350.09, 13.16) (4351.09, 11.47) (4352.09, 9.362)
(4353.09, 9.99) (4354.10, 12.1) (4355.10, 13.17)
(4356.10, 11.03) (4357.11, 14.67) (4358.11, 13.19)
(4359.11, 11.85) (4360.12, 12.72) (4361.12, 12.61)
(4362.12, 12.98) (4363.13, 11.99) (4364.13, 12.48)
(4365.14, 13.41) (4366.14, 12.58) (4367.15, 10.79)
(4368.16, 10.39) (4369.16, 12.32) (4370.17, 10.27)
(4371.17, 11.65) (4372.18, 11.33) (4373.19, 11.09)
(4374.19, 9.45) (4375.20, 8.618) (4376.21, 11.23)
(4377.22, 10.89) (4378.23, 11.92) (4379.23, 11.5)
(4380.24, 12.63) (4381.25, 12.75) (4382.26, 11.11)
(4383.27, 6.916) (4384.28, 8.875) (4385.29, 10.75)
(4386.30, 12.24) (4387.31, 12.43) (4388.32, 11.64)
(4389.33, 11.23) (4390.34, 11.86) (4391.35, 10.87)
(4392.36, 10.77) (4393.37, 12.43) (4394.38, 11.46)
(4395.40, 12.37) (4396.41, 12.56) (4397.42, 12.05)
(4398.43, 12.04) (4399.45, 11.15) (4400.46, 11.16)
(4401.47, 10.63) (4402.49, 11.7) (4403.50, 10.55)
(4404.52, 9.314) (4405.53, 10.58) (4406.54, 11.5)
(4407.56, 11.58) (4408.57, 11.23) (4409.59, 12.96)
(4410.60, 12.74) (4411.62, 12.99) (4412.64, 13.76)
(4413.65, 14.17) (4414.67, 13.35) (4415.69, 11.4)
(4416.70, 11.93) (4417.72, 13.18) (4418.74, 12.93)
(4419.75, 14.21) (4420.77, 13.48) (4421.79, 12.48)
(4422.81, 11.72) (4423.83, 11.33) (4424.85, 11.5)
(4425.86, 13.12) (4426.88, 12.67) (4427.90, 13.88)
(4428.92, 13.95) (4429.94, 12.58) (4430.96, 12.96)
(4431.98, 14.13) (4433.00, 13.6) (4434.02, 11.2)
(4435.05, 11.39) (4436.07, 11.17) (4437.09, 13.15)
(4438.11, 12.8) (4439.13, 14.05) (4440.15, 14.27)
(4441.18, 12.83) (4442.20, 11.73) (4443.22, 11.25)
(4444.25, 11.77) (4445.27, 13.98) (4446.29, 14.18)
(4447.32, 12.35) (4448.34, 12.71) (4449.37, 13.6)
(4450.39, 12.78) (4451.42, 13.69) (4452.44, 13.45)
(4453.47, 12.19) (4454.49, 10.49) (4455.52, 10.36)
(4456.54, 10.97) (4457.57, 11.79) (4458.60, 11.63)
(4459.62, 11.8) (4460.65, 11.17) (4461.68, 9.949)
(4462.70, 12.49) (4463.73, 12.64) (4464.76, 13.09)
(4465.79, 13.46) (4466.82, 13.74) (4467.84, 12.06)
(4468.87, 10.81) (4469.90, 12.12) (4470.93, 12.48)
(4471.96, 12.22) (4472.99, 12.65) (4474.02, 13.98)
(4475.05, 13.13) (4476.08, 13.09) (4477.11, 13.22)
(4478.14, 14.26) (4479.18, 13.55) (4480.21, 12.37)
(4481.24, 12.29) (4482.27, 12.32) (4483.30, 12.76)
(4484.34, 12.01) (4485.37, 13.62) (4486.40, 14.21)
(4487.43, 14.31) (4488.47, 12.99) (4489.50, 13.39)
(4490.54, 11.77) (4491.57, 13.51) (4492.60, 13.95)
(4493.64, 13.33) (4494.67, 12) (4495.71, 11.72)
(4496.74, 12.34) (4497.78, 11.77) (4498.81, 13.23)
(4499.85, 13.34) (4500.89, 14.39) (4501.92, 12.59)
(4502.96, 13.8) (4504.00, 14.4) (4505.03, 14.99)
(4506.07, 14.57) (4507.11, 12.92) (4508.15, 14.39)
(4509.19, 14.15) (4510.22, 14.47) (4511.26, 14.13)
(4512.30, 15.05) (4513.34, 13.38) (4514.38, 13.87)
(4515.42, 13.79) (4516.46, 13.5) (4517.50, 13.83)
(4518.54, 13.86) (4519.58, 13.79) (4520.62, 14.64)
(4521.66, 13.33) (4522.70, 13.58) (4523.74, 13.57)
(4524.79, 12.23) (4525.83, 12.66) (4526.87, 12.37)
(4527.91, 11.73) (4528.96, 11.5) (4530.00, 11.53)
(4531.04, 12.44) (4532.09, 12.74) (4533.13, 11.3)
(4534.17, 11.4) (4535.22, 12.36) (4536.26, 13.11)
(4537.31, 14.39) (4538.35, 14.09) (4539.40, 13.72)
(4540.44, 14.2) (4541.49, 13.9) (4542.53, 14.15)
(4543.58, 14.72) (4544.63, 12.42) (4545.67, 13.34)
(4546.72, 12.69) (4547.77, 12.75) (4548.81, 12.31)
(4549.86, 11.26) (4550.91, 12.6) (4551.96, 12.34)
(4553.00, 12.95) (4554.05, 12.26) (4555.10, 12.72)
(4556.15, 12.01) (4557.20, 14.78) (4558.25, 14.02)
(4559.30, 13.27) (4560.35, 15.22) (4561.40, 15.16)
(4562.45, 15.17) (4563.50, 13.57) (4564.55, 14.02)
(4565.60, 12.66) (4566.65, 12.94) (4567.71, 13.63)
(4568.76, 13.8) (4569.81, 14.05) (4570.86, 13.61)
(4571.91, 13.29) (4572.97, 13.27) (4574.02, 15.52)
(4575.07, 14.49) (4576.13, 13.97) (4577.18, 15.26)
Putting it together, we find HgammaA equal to -4.6 AA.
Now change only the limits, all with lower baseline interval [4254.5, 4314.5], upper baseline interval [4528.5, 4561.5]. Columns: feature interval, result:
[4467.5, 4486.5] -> -0.9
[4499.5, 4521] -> -2.4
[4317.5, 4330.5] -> -1.4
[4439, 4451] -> -1.2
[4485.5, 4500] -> -0.7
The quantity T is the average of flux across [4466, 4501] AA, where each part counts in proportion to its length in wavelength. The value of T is 12.9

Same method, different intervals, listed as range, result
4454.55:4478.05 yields 12.2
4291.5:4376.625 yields 10.7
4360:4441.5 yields 12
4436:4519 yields 13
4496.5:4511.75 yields 13.7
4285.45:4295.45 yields 10.1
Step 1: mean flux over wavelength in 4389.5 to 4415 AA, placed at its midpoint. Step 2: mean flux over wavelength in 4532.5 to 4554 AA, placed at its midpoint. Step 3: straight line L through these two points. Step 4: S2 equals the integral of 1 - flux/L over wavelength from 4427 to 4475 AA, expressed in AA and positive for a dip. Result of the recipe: -1.2 AA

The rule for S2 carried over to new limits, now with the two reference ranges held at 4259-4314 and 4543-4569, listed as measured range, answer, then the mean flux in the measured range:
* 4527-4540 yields 0.5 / 12.5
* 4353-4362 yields -1.6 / 12.5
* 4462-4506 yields -2.4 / 13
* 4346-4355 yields -1.2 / 12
